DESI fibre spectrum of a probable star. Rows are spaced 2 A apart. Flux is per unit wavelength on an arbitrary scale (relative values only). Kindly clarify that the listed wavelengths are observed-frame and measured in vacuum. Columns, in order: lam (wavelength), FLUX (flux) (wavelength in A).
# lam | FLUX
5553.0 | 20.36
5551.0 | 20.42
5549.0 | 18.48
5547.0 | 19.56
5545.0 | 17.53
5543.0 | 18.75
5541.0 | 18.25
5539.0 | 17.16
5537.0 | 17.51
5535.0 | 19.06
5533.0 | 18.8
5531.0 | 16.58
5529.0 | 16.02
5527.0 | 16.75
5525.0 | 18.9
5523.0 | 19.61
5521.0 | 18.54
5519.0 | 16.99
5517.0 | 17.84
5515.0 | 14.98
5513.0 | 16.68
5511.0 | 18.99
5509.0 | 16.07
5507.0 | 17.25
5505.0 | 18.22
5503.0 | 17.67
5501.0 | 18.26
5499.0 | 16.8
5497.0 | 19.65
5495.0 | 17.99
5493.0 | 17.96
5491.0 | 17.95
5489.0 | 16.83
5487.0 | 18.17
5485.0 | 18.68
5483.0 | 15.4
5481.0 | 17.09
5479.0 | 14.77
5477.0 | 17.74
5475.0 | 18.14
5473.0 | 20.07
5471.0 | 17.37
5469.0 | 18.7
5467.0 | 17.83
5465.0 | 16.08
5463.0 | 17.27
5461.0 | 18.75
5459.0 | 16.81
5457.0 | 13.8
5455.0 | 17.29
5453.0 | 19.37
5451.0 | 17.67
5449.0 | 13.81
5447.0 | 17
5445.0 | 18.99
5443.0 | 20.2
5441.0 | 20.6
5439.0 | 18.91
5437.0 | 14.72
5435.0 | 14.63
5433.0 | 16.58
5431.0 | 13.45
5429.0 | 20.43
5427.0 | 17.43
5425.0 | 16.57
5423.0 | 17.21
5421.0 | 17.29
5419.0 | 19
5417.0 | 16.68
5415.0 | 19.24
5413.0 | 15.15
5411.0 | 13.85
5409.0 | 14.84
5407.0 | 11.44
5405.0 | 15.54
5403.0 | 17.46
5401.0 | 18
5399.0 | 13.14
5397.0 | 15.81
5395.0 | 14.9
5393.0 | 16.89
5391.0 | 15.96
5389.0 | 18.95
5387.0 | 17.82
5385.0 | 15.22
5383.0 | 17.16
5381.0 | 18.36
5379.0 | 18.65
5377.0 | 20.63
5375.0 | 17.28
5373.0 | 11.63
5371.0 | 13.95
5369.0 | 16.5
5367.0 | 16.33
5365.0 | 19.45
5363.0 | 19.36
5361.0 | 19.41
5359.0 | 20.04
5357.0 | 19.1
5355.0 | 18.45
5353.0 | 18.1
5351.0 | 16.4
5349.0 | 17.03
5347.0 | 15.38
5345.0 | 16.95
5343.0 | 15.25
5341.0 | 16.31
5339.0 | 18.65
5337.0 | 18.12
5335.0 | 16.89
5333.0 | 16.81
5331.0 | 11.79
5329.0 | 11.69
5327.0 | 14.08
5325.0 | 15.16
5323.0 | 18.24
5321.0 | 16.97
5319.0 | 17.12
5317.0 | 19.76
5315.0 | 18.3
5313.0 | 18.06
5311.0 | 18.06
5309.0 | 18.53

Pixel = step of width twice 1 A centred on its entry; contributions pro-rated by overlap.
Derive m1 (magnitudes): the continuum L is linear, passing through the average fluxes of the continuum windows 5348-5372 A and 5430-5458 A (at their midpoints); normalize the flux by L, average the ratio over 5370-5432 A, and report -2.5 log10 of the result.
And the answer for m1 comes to 0.06 mag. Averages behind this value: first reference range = 17.8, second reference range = 16.9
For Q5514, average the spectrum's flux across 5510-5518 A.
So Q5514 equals 17.1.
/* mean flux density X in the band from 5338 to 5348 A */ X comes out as 16.5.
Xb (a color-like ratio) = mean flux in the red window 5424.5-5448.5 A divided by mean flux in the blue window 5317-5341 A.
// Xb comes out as 1.1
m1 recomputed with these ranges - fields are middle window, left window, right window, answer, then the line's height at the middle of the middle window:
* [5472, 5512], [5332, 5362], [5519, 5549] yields 0.02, 17.9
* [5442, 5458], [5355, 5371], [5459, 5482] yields 0.03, 17.7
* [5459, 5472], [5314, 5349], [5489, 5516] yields -0.02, 17.3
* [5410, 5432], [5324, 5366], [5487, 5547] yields 0.02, 17.3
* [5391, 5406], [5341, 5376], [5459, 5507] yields 0.09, 17.3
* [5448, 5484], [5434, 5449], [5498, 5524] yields 0.03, 17.6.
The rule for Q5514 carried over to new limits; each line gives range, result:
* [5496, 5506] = 18.1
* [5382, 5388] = 16.7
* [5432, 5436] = 15.6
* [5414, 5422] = 18.1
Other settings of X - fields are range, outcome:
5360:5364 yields 19.4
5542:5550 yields 18.6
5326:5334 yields 13.6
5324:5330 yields 13.6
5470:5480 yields 17.6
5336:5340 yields 18.4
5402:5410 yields 14.8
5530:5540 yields 17.8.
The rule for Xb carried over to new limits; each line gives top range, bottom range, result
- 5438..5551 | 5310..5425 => 1.06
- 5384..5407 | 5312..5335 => 0.99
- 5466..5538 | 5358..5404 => 1.03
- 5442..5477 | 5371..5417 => 1.08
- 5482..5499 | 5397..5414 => 1.19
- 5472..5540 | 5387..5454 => 1.05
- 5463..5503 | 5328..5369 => 1.03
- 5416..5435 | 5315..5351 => 1.05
